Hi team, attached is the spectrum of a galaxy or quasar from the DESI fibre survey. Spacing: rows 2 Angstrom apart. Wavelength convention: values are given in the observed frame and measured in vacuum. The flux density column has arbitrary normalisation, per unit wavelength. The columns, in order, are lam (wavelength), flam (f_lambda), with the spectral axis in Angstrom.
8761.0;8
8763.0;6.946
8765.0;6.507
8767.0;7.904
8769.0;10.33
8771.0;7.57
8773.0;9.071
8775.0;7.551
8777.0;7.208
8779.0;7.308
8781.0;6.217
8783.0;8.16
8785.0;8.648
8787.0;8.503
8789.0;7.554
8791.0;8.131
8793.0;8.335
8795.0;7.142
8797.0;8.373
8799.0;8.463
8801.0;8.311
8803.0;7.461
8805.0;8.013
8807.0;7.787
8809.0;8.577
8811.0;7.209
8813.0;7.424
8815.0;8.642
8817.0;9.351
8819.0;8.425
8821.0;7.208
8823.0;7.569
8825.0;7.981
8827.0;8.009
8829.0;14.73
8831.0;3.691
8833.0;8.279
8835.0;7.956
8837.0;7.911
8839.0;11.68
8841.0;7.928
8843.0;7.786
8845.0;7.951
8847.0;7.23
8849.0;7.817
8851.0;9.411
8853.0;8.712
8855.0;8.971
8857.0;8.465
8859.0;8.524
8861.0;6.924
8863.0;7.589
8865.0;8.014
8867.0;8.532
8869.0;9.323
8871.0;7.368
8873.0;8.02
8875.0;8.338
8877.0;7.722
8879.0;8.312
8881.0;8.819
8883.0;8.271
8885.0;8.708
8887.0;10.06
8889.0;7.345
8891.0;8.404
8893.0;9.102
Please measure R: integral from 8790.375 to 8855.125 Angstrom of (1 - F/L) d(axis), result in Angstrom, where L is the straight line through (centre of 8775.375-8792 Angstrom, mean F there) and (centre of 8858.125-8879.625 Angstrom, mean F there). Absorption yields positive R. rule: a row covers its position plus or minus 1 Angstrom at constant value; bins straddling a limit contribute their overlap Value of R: -3.1 Angstrom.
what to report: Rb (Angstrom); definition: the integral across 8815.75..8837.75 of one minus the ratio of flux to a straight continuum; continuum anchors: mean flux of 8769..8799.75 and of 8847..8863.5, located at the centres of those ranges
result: -0.4 Angstrom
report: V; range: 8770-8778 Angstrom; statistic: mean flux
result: 7.85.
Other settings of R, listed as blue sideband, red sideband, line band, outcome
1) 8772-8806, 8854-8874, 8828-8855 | -1.6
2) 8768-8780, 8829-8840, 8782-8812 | 0.9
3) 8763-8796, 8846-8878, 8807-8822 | -0.2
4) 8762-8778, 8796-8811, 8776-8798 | 0.6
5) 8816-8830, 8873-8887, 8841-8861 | 1.2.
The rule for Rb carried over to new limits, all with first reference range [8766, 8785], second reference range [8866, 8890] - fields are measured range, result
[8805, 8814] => 0.4 Angstrom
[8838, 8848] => -0.3 Angstrom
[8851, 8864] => 0.0 Angstrom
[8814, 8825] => -0.1 Angstrom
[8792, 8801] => -0.1 Angstrom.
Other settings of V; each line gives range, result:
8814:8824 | 8.24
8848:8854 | 8.65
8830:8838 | 6.96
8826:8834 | 8.68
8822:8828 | 7.85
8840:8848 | 7.72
